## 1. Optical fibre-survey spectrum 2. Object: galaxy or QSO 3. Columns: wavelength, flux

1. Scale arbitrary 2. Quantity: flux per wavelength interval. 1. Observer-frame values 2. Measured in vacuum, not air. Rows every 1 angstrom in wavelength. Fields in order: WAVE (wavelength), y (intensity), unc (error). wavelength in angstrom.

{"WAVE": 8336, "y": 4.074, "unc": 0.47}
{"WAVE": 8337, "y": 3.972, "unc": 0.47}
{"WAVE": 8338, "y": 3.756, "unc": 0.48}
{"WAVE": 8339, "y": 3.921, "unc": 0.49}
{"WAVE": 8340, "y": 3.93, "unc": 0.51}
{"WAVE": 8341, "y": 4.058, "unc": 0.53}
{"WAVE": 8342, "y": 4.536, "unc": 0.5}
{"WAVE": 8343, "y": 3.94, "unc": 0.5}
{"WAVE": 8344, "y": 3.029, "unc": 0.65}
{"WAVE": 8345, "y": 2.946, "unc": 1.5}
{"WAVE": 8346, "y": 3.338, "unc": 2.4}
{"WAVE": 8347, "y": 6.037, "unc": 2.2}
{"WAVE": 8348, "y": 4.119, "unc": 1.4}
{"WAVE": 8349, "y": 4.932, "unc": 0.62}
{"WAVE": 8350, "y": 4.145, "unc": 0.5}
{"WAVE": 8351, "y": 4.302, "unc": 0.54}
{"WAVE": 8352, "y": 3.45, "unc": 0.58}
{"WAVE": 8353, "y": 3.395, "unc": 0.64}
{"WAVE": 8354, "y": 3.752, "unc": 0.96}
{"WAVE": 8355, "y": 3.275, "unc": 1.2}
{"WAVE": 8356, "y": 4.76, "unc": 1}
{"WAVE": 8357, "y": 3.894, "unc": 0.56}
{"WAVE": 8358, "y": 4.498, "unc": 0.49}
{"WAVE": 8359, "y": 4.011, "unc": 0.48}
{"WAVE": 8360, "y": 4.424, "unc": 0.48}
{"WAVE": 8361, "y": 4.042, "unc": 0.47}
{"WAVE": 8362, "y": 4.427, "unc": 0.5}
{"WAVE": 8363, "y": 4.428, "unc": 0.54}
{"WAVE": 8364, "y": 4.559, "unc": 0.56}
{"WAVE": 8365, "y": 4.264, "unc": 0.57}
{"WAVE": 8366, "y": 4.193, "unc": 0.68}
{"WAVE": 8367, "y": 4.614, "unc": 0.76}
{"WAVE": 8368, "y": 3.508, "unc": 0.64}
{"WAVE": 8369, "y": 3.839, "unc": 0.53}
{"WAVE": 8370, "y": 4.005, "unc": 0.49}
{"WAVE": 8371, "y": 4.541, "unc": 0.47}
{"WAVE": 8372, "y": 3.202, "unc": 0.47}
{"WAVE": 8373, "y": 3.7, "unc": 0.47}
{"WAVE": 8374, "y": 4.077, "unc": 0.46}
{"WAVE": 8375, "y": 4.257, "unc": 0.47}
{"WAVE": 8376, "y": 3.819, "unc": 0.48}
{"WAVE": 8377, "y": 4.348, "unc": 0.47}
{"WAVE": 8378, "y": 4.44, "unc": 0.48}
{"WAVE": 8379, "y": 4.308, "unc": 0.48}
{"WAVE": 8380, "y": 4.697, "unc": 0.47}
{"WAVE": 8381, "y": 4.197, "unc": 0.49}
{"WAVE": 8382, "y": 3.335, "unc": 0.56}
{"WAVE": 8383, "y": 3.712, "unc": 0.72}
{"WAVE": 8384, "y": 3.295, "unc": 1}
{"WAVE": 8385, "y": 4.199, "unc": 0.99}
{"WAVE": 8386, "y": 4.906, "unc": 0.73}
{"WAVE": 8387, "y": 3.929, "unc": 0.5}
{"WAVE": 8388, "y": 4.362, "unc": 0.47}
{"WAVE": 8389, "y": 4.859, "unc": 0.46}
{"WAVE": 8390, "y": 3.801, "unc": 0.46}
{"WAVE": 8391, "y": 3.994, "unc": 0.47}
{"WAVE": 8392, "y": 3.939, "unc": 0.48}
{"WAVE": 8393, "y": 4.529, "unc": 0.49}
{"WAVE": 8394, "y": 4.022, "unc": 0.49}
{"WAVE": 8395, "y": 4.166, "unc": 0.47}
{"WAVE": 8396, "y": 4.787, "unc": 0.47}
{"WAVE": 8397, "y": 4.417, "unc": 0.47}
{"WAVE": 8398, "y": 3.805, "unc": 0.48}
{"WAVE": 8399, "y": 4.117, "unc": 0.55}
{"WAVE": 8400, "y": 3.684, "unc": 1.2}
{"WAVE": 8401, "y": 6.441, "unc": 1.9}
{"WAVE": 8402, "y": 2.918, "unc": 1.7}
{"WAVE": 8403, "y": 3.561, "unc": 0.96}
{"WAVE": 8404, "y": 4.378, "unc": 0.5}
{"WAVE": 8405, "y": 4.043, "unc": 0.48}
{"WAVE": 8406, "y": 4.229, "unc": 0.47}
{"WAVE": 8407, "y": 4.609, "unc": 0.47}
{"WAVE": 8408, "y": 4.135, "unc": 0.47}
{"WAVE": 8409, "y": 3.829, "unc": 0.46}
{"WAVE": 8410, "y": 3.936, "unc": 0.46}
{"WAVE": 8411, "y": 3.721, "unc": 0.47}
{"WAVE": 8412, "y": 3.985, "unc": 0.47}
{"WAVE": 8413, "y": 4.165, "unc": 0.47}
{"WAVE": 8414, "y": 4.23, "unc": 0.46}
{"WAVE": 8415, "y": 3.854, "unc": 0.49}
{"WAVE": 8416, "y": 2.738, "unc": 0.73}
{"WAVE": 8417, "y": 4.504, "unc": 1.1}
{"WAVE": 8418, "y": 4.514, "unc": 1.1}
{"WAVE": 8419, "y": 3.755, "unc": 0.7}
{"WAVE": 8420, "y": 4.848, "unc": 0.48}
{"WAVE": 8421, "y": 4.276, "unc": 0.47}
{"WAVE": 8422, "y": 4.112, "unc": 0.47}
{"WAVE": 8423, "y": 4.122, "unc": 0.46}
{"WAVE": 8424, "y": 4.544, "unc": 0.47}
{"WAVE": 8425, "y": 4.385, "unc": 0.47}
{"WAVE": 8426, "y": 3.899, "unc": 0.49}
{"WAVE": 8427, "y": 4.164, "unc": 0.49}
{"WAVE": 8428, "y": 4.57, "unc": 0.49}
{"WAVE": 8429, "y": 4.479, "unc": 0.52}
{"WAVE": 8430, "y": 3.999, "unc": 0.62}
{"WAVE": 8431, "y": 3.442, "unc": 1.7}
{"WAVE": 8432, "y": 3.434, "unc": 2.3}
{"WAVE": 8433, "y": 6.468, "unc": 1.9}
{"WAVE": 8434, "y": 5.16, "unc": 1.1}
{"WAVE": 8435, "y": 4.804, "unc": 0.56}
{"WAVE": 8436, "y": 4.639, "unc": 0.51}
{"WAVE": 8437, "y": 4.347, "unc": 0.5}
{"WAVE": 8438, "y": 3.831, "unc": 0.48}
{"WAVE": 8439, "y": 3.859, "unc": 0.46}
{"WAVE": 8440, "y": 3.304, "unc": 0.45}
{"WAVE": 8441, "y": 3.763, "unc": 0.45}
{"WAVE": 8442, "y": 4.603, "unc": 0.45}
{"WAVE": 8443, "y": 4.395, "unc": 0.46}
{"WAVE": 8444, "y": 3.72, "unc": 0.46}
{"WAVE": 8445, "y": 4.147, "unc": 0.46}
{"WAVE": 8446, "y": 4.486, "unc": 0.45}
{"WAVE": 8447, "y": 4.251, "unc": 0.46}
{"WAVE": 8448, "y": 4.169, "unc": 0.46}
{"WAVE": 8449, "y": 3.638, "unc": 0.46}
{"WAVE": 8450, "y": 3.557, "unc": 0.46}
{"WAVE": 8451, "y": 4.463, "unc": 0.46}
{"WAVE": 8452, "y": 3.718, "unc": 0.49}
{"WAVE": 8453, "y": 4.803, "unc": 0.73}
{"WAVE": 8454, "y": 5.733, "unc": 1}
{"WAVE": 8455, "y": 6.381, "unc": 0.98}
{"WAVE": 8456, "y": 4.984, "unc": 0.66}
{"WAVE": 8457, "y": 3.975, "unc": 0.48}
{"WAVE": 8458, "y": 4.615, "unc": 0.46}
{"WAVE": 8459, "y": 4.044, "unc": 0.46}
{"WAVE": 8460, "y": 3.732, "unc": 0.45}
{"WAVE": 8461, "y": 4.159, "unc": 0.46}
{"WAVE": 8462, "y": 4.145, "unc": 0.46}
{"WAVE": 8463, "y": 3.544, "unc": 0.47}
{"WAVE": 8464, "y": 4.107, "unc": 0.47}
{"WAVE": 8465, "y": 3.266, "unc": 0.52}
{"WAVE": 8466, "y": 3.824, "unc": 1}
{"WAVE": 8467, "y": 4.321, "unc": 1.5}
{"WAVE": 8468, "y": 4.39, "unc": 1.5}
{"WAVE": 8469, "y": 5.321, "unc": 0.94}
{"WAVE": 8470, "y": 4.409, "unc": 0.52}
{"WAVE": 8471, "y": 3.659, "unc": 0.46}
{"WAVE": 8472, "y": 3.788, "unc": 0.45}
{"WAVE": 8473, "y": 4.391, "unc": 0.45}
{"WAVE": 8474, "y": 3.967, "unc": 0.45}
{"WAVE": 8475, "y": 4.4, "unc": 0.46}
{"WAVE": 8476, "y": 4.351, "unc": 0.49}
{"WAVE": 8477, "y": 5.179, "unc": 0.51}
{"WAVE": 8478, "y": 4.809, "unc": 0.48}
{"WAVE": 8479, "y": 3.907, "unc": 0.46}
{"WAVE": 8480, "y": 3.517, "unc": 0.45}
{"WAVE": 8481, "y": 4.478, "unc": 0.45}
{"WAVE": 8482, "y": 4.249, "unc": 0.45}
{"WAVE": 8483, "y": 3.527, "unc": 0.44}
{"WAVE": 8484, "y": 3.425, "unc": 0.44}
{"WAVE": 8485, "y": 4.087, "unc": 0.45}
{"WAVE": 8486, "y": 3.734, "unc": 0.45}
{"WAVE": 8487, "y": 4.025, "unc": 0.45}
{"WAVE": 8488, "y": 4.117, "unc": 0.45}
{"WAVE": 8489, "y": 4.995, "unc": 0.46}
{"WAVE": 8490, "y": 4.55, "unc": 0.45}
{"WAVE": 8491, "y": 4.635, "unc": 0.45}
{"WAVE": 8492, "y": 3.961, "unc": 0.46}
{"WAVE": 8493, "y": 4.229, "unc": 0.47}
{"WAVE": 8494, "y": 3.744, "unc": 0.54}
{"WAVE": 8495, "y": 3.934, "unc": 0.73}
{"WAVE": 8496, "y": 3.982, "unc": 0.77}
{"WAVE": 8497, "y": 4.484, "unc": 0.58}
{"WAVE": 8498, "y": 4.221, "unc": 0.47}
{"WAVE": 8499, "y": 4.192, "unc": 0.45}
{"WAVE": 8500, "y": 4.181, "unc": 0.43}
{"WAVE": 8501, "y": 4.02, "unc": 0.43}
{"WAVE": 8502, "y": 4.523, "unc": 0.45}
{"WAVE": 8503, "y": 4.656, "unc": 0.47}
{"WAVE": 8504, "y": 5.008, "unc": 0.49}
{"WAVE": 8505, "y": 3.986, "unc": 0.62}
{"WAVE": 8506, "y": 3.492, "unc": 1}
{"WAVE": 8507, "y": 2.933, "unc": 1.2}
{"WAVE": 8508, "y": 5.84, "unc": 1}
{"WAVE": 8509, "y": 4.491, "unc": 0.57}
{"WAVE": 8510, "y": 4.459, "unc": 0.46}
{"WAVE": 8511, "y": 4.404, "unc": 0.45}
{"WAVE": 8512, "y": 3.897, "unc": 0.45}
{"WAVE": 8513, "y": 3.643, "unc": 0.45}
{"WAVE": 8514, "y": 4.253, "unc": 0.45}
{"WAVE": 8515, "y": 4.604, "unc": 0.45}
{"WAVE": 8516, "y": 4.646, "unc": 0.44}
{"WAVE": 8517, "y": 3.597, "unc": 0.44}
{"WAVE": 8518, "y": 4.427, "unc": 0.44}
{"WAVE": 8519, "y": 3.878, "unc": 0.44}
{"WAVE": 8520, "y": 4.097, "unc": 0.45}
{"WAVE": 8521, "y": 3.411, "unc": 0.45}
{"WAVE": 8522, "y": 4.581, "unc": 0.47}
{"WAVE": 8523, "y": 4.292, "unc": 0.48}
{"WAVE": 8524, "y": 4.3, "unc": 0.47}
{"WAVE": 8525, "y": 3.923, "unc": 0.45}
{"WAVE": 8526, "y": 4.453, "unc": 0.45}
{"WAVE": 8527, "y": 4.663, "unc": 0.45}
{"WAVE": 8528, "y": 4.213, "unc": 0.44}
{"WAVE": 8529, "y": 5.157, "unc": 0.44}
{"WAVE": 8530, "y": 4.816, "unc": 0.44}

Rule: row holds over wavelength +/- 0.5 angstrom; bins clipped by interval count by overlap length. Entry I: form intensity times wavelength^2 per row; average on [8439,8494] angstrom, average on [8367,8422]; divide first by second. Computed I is 1.04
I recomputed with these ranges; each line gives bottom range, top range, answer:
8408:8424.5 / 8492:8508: 1.04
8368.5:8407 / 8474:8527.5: 1.05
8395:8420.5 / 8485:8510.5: 1.05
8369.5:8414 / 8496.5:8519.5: 1.06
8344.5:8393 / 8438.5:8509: 1.05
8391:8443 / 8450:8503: 1.03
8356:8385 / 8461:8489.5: 1.03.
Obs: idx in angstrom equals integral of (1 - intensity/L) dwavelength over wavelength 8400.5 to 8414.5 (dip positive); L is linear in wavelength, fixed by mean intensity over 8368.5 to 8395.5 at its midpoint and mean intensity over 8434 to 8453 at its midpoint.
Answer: -0.1 angstrom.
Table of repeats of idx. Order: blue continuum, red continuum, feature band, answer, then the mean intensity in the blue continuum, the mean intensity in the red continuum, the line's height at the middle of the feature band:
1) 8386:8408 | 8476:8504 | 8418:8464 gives -0.82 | 4.23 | 4.22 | 4.22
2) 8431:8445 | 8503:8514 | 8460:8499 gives 1.03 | 4.29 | 4.24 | 4.26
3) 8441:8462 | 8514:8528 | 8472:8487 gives 0.61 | 4.36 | 4.22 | 4.3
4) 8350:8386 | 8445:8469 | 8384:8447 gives -0.22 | 4.06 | 4.29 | 4.19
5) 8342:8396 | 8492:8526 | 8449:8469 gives -0.73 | 4.1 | 4.19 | 4.16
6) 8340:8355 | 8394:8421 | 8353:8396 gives -0.83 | 3.97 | 4.13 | 4.04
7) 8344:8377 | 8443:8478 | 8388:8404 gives -0.24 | 4.07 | 4.29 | 4.15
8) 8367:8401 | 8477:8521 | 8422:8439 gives -0.89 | 4.13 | 4.18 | 4.15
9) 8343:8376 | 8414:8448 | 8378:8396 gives -0.17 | 4.06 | 4.22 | 4.12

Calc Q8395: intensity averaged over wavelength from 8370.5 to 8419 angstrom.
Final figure 4.11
